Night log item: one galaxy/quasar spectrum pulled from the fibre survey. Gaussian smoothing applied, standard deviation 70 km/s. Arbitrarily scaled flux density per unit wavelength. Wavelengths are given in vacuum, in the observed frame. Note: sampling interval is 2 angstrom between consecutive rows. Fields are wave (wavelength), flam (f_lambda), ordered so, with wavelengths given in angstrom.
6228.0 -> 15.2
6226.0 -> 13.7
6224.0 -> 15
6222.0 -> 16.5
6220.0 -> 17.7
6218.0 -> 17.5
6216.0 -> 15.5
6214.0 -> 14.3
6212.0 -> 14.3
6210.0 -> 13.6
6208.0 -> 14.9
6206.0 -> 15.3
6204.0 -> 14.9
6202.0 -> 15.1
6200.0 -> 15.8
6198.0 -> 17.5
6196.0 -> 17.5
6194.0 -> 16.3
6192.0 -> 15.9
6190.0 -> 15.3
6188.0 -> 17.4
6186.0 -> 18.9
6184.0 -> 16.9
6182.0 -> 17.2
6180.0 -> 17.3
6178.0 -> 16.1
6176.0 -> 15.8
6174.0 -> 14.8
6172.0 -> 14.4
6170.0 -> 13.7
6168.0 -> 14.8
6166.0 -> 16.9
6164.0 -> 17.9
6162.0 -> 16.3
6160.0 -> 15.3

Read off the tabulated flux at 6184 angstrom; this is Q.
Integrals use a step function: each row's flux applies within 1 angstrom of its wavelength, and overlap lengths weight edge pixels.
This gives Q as 16.9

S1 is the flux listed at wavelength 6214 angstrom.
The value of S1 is 14.3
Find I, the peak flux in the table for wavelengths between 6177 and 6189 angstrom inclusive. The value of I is 18.9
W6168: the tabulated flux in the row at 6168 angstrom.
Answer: 14.8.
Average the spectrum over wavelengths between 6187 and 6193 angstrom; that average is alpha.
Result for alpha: 16.2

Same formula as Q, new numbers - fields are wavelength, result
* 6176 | 15.8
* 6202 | 15.1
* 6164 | 17.9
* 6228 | 15.2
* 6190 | 15.3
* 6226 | 13.7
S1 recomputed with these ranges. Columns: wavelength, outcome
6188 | 17.4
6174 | 14.8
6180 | 17.3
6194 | 16.3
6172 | 14.4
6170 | 13.7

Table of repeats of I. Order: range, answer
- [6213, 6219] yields 17.5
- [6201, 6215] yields 15.3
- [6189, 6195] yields 16.3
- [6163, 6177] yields 17.9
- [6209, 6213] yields 14.3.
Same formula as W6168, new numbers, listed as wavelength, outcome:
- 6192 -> 15.9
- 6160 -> 15.3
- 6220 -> 17.7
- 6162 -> 16.3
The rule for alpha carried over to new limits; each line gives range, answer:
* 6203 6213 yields 14.6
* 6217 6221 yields 17.6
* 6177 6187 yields 17.3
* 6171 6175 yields 14.6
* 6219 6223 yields 17.1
